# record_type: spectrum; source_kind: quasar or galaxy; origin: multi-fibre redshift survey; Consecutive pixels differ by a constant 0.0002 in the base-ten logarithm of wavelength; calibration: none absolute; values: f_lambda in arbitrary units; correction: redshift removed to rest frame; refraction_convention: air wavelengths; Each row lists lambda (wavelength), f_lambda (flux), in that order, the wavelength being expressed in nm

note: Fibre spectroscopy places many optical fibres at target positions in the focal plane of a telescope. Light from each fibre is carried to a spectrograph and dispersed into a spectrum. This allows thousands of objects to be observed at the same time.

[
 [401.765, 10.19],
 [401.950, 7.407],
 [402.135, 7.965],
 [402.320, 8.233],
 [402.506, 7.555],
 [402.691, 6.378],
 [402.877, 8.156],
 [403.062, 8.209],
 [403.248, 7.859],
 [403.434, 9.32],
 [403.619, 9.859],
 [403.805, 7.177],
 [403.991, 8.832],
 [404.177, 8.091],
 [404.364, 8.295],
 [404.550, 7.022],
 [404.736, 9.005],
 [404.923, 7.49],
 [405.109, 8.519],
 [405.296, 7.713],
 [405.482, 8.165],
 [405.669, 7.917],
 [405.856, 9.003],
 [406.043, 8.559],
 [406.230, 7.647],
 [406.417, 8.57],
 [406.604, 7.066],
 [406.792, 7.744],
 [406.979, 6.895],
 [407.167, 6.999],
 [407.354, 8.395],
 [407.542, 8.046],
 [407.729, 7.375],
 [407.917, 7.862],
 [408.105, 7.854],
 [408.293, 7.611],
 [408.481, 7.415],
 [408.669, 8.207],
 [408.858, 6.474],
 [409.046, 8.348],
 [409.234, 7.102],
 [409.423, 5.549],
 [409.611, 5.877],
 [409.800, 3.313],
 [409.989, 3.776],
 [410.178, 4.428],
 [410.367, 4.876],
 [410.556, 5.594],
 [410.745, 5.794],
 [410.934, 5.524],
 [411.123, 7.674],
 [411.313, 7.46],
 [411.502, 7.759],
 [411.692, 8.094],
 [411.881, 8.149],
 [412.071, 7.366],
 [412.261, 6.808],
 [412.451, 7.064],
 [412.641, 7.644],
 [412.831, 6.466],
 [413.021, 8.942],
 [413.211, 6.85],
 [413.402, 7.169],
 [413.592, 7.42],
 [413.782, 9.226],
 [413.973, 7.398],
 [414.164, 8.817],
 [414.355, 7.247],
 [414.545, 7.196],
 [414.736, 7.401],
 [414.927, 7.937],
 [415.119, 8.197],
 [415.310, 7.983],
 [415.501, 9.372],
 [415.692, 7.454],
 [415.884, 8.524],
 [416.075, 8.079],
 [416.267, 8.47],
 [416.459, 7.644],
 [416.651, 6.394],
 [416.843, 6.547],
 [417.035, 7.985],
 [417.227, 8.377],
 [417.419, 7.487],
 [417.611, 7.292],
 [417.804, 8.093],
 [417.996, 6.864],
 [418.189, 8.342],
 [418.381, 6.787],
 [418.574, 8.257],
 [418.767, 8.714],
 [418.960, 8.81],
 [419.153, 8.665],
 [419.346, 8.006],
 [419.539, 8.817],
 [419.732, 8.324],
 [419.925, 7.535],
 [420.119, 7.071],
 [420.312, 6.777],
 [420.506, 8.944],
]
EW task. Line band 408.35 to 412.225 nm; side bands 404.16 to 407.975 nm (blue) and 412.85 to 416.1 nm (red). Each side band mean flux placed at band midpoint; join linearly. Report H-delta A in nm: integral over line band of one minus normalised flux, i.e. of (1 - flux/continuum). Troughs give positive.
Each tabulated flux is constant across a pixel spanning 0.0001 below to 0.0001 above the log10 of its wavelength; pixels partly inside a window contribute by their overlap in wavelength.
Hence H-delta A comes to 0.715 nm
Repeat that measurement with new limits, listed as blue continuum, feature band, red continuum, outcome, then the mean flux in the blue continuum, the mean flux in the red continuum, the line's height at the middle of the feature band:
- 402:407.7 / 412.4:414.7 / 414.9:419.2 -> 0.09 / 8.01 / 7.91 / 7.94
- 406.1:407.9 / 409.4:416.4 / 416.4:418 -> 0.37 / 7.67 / 7.44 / 7.53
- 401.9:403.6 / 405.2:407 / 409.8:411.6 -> -0.24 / 8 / 5.75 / 7.05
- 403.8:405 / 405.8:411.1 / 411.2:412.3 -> 0.67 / 8.05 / 7.64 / 7.83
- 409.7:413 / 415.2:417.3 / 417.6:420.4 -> -0.15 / 6.4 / 7.91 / 7.37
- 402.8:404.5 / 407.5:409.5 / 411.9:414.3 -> 0.14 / 8.39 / 7.61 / 7.99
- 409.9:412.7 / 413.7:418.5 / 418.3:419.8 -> -0.12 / 6.53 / 8.31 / 7.63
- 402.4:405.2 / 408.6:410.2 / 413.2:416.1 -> 0.42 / 8.12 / 7.92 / 8.02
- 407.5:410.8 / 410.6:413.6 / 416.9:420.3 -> -0.15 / 6.4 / 7.92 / 6.87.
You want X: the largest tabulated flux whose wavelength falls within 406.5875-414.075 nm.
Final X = 9.226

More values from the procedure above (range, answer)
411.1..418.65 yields 9.372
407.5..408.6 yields 8.046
